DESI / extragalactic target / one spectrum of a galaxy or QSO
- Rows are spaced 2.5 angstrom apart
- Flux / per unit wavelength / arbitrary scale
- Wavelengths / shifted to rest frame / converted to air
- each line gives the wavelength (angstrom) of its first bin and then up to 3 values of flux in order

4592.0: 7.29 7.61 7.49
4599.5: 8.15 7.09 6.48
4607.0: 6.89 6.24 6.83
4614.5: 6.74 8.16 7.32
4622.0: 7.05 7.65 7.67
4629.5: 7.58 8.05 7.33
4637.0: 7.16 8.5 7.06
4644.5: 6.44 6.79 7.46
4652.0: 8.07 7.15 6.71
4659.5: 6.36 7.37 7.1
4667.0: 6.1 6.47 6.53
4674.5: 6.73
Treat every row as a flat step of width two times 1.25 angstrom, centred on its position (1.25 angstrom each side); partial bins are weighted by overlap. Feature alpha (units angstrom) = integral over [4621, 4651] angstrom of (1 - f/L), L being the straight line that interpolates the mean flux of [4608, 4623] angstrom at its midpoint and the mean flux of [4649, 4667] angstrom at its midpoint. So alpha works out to -1.41 angstrom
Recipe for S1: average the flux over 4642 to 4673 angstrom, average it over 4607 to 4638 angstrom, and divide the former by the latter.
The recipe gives 0.94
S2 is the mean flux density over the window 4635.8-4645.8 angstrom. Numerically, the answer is 7.29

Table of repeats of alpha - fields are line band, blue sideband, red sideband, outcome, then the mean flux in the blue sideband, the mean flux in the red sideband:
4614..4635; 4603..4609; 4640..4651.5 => -2.07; 6.65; 7.11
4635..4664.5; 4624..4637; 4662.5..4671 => -0.43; 7.61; 6.63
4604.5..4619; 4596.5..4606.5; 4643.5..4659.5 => 0.54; 7.26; 7.06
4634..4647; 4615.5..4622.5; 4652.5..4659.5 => -0.09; 7.53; 6.95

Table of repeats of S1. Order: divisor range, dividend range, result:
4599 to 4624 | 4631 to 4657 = 1.04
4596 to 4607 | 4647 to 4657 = 1.01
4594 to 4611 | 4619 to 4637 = 1.06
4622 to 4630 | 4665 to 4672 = 0.85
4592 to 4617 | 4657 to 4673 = 0.93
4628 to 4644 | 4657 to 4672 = 0.88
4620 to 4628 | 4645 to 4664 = 0.95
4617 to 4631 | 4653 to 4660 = 0.91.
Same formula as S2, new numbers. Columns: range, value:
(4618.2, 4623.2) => 7.2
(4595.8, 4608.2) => 7.22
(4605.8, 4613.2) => 6.65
